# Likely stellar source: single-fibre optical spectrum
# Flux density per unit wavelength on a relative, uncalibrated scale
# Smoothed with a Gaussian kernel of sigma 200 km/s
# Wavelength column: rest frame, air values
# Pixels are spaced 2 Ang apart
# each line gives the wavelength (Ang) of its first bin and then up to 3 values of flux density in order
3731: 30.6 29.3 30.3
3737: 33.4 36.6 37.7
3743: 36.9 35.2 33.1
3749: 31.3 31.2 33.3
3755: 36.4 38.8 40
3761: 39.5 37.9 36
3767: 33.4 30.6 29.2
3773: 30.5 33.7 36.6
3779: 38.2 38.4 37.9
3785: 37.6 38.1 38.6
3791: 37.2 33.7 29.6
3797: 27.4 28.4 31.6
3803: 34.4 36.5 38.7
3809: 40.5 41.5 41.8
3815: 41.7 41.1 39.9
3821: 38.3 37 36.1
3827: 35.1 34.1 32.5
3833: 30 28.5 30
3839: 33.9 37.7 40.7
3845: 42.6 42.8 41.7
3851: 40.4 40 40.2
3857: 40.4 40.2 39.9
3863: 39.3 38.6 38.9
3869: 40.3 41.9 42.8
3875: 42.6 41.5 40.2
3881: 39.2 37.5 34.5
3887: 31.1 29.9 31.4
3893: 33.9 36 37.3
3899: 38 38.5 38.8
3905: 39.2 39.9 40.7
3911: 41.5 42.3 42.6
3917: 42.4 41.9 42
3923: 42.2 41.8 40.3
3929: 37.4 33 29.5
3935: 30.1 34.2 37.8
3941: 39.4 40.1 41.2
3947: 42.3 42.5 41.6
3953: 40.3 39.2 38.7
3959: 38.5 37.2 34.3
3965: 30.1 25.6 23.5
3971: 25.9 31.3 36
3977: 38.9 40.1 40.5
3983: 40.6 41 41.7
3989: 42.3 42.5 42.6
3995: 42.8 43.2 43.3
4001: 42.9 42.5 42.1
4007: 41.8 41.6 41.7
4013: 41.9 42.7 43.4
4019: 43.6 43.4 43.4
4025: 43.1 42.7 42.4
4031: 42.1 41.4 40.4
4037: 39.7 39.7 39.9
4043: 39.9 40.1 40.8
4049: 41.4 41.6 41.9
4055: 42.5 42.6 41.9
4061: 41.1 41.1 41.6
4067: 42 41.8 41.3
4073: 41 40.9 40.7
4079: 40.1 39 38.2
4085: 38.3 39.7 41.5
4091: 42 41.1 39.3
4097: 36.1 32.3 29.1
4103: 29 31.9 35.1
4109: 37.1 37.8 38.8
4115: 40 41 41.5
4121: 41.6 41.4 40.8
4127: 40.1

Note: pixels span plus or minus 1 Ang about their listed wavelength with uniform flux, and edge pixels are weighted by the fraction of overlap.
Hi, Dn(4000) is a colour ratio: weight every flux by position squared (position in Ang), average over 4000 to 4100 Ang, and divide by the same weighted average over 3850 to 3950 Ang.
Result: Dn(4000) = 1.1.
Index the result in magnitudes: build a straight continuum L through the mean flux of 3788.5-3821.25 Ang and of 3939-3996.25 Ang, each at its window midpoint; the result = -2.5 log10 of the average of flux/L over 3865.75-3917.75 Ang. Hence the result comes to -0.04 mag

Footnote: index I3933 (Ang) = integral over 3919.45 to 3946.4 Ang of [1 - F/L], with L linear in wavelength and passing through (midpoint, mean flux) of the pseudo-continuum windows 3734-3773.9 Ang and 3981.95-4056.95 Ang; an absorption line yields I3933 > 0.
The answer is 1.2 Ang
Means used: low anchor 34.6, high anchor 41.9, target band 37.8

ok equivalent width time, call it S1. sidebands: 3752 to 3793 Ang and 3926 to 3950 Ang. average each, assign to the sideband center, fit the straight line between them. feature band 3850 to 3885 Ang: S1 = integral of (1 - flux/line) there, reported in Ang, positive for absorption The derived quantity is -3.1 Ang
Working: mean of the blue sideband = 36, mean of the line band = 40.1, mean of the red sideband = 37.3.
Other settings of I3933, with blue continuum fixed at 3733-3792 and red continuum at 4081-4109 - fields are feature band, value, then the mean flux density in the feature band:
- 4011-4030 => -3.5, 42.9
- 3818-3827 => -0.5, 37.5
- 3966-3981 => 1.6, 32.2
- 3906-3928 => -3.5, 41.6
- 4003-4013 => -1.6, 41.9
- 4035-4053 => -2.0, 40.5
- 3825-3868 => -2.2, 37.5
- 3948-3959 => -1.3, 40.3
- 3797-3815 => -0.5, 36.4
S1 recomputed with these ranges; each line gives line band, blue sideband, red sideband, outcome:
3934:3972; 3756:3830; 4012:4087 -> 3.3 Ang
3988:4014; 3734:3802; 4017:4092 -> -1.6 Ang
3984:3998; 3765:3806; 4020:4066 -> -0.8 Ang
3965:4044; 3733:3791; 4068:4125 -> -4.9 Ang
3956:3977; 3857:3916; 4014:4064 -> 4.1 Ang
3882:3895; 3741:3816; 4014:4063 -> 1.7 Ang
